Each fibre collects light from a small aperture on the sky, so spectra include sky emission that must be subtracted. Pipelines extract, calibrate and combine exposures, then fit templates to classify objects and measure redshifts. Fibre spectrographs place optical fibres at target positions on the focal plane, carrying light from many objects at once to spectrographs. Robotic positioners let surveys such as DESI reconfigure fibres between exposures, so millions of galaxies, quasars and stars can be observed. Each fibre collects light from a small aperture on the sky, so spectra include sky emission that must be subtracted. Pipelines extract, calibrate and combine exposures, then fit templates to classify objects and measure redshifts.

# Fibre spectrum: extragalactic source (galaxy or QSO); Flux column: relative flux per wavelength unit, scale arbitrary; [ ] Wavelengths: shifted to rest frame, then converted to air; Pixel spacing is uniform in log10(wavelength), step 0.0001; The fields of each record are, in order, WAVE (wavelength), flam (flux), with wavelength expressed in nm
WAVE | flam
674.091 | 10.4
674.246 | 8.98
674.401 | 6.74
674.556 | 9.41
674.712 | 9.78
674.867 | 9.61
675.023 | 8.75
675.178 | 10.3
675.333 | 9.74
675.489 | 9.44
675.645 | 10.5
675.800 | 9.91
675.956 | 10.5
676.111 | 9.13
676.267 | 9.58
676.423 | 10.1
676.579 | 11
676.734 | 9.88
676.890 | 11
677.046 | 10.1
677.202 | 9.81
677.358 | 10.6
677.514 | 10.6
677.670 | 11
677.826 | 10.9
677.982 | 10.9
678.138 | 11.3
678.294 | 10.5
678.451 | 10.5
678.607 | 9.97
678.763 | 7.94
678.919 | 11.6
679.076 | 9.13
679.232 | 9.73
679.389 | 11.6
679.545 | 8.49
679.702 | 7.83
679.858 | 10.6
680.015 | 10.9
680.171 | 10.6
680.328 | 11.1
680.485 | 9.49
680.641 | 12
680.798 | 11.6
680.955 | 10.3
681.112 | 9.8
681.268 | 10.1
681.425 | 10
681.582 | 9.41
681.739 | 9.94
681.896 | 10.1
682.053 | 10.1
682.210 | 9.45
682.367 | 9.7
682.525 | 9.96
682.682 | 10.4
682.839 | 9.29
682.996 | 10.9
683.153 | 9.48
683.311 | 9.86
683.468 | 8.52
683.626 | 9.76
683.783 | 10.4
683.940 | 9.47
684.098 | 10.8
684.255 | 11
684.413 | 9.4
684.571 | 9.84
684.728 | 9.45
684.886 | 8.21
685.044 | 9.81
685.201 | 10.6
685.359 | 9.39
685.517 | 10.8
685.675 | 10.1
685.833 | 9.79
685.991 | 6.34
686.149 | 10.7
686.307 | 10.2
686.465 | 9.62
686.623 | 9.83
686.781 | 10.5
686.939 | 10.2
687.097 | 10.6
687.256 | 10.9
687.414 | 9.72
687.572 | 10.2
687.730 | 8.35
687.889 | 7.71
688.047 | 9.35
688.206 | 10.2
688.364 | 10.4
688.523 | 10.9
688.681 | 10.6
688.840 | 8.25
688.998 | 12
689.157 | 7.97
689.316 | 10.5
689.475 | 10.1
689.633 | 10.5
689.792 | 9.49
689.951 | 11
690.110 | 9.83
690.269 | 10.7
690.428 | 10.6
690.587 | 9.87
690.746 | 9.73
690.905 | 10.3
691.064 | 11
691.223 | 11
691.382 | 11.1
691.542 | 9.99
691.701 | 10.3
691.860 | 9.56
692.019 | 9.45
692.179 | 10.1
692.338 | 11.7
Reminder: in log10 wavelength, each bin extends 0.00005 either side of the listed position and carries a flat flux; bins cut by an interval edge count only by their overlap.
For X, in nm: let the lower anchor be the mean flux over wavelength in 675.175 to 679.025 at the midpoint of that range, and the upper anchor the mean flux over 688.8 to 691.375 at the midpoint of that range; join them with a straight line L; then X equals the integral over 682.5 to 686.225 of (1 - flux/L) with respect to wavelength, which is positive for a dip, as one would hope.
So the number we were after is 0.18 nm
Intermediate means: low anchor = 10.3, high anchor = 10.2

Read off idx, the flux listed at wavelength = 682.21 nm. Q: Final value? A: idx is 9.45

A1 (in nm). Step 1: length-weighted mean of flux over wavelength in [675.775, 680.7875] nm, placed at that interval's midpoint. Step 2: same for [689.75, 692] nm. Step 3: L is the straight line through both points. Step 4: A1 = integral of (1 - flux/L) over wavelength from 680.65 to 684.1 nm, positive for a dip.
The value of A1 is 0.10 nm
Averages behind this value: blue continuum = 10.3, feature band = 9.99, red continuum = 10.3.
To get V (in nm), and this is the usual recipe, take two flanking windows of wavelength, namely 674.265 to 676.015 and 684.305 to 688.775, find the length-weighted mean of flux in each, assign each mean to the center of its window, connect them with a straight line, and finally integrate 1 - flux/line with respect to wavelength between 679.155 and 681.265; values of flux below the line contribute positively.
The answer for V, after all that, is -0.15 nm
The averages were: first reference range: 9.49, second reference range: 9.78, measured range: 10.3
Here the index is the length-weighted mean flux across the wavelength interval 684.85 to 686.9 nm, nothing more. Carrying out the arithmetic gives 9.73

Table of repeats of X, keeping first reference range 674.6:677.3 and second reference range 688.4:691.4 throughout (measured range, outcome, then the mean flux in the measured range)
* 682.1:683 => 0.02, 9.88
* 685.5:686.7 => 0.07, 9.61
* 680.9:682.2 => 0.02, 9.94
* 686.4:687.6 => 0.00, 10.2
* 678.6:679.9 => 0.05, 9.61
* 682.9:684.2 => 0.03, 9.91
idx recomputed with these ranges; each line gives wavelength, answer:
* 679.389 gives 11.6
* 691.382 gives 11.1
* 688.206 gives 10.2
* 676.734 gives 9.88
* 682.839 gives 9.29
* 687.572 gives 10.2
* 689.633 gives 10.5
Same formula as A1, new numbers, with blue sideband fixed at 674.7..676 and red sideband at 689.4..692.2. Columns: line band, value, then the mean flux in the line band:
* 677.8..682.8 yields -0.105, 10.2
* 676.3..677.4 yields -0.050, 10.3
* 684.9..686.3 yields 0.064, 9.65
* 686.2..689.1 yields 0.059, 9.97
